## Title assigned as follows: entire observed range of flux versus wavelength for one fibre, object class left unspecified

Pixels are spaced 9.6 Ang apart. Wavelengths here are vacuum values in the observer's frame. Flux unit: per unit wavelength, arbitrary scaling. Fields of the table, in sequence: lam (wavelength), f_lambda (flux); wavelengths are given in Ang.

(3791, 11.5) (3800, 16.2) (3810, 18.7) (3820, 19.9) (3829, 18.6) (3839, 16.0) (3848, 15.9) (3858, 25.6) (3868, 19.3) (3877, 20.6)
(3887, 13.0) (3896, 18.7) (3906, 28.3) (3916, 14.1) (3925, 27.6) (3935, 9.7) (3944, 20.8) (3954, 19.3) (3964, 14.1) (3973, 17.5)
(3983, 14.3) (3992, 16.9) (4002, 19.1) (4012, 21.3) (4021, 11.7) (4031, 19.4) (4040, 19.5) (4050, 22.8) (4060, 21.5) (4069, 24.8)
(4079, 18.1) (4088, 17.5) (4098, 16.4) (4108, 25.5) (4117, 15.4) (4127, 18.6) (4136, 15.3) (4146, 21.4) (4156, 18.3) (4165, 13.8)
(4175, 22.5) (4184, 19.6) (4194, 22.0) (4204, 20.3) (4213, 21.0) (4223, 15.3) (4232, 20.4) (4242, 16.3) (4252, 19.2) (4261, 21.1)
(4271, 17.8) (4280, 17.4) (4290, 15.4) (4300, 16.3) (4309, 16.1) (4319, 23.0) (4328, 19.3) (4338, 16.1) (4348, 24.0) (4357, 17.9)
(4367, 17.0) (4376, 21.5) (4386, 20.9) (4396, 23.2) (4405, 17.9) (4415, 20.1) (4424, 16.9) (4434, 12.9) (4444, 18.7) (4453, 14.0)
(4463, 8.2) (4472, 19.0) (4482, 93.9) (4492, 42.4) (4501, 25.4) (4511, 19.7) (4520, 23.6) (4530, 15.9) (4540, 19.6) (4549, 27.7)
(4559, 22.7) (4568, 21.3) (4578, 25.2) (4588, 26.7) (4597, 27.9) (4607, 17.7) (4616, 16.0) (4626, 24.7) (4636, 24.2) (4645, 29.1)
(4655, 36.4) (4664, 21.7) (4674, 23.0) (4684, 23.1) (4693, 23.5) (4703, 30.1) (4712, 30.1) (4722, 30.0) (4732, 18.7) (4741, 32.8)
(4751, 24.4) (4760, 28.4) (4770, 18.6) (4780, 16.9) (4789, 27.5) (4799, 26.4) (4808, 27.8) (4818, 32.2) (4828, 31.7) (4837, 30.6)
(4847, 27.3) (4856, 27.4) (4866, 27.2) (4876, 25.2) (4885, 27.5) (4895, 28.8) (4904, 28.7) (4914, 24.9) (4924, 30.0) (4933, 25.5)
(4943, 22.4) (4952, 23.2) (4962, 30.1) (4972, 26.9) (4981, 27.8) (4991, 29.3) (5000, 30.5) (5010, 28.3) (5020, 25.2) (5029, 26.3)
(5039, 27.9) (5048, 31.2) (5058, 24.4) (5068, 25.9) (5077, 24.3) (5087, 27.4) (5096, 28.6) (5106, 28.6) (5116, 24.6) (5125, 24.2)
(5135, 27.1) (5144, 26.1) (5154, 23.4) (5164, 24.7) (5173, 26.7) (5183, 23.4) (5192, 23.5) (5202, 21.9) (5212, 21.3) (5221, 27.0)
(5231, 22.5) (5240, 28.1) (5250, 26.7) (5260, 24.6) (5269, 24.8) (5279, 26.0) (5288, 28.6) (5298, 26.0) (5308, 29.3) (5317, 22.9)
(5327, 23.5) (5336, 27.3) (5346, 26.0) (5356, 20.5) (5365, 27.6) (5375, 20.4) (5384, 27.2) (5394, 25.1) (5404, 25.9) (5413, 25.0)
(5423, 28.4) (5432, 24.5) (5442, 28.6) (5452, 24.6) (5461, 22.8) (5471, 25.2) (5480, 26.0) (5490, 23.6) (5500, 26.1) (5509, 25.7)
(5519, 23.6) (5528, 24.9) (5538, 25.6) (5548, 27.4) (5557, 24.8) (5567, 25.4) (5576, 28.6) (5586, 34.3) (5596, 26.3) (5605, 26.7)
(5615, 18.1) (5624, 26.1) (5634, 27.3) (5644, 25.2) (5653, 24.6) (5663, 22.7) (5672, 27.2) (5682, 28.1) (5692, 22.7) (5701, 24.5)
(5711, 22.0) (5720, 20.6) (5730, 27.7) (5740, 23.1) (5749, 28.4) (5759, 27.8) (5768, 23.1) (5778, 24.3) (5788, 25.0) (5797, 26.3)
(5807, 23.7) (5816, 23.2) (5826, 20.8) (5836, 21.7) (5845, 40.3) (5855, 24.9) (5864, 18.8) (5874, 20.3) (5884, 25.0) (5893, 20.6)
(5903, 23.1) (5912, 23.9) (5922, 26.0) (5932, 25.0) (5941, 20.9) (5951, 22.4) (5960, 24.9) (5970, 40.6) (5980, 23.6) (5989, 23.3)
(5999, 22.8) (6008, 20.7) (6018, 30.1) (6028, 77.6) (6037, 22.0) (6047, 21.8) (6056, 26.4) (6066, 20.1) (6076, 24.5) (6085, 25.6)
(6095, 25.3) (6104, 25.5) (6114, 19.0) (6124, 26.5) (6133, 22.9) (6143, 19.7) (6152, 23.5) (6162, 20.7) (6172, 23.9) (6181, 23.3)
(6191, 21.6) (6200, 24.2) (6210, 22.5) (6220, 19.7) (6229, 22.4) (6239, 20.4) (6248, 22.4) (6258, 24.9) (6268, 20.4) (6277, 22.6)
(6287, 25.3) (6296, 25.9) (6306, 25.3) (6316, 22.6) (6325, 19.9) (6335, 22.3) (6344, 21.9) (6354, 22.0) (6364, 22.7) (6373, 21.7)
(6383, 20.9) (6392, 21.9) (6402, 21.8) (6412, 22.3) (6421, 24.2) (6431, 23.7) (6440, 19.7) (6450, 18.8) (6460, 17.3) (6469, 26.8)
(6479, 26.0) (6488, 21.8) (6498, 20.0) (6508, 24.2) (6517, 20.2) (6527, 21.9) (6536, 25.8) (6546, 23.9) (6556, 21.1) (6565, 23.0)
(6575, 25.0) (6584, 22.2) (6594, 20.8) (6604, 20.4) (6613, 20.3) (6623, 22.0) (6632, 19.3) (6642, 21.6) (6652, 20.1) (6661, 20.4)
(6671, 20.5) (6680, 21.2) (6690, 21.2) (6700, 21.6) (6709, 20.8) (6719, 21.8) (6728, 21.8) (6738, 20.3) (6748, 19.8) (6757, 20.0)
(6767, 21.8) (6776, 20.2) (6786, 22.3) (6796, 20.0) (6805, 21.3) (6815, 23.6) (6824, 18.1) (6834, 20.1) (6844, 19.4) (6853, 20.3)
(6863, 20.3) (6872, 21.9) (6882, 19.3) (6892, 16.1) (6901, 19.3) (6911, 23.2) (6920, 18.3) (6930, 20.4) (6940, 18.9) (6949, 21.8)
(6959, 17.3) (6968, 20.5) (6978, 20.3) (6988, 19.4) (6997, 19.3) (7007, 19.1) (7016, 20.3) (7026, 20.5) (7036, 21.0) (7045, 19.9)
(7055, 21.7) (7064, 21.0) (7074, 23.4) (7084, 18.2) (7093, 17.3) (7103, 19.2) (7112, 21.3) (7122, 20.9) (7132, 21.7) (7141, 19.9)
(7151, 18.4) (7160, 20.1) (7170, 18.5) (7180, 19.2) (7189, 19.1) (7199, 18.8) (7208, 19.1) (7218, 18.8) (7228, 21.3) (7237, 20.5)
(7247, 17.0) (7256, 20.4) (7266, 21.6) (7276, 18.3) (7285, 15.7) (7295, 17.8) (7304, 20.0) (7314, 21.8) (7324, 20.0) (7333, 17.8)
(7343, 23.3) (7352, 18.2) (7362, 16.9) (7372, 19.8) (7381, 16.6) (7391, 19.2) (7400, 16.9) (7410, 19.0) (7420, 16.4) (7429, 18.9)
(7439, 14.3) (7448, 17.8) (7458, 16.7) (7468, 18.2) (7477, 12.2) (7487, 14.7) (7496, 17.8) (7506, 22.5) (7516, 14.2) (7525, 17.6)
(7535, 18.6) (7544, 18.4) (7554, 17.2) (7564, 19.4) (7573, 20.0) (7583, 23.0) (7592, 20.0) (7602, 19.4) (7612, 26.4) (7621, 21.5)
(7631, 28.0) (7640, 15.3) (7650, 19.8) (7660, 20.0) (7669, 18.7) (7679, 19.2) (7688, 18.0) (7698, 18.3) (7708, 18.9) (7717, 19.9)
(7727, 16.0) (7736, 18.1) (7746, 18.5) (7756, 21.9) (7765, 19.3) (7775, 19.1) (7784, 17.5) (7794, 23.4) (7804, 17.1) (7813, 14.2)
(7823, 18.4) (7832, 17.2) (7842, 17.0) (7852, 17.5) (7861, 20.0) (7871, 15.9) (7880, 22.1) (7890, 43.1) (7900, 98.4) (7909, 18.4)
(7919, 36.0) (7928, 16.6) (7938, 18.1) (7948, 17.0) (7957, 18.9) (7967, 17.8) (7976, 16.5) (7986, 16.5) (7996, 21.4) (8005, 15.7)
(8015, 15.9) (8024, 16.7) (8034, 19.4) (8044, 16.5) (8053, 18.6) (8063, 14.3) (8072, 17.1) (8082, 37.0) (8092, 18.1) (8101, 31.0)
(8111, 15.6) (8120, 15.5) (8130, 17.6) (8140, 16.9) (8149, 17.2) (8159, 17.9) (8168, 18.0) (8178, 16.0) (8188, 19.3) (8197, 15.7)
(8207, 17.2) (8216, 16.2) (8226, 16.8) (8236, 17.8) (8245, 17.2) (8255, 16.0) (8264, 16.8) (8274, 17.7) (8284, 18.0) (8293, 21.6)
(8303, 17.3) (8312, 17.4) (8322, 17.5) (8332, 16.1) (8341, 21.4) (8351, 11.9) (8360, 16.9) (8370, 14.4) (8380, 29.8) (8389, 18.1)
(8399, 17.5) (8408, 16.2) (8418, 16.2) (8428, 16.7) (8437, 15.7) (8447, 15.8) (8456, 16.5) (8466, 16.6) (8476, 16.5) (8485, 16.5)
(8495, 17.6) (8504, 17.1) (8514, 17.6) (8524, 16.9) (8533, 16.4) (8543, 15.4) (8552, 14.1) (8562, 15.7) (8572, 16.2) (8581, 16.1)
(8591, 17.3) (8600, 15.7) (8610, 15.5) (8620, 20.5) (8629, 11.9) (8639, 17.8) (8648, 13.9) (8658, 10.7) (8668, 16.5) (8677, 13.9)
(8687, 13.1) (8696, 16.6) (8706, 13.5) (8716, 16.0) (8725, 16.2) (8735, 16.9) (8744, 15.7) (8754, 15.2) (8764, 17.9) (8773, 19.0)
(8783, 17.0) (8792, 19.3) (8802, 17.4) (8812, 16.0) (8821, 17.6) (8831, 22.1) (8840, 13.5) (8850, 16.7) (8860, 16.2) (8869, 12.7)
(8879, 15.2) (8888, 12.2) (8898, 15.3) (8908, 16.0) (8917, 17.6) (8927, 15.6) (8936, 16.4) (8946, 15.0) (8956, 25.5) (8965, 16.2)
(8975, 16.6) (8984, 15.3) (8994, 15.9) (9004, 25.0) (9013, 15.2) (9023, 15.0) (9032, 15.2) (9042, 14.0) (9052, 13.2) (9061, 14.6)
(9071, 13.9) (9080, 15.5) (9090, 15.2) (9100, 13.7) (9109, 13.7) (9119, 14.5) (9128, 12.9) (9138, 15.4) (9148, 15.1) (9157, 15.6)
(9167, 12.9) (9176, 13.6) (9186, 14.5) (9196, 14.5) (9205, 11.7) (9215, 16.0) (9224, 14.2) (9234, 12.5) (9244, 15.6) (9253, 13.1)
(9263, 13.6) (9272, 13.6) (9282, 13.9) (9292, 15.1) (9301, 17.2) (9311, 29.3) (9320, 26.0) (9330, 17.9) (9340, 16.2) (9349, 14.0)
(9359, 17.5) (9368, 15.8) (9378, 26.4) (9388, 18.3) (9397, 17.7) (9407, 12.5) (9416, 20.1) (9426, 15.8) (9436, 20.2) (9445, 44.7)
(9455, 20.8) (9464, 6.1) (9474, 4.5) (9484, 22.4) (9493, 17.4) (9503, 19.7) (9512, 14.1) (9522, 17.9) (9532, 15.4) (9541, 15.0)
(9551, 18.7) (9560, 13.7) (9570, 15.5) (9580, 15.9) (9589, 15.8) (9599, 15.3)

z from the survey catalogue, 0.20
